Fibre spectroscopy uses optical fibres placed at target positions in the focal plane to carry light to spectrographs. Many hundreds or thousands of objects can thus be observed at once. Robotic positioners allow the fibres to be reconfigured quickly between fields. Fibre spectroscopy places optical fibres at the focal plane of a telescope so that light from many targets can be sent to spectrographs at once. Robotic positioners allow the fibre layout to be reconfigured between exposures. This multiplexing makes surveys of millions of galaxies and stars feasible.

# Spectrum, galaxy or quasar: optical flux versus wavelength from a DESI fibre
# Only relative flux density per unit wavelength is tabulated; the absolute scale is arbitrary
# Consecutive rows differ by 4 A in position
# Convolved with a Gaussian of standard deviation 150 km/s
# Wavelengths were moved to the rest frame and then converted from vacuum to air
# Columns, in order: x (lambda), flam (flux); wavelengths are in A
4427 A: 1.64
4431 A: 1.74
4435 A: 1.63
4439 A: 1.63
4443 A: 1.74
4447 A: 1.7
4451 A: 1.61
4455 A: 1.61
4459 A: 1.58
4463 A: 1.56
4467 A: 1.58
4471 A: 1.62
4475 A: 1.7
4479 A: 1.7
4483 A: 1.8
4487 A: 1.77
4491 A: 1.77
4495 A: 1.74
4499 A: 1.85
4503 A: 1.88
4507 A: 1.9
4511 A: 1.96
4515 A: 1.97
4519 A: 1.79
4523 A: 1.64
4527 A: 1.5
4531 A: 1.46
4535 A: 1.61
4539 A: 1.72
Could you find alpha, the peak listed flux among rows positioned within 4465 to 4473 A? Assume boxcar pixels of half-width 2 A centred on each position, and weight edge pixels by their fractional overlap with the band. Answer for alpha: 1.62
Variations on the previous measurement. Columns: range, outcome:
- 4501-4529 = 1.97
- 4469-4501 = 1.85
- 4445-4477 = 1.7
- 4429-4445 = 1.74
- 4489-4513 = 1.96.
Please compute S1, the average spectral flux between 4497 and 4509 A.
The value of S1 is 1.88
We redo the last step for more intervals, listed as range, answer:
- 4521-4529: 1.57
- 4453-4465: 1.58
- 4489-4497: 1.75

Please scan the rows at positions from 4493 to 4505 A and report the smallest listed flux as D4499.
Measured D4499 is 1.74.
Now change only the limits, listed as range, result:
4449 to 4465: 1.56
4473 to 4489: 1.7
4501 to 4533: 1.46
